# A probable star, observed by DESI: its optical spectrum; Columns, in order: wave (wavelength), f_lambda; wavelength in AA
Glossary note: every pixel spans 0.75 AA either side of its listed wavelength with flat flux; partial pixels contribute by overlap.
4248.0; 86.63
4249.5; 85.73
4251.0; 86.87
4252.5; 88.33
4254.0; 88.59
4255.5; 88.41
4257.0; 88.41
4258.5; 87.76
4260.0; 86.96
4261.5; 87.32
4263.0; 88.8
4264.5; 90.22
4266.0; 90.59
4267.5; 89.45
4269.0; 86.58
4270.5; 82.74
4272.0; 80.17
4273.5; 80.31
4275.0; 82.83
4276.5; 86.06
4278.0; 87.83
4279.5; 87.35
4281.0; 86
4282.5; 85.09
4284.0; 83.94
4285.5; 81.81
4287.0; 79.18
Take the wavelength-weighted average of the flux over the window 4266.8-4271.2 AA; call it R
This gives 86.3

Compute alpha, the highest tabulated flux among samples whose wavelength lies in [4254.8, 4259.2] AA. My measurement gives 88.41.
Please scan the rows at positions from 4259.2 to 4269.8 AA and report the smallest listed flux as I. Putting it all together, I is 86.58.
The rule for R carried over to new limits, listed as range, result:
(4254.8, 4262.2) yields 87.8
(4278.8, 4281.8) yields 86.6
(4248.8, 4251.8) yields 86.3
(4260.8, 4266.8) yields 89.3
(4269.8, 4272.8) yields 81.4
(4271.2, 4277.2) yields 82.3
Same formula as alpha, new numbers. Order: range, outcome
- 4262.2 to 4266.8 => 90.59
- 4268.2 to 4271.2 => 86.58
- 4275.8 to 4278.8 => 87.83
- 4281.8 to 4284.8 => 85.09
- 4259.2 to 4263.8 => 88.8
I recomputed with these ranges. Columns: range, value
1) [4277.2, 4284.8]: 83.94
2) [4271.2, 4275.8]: 80.17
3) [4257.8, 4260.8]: 86.96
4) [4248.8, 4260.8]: 85.73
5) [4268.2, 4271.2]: 82.74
